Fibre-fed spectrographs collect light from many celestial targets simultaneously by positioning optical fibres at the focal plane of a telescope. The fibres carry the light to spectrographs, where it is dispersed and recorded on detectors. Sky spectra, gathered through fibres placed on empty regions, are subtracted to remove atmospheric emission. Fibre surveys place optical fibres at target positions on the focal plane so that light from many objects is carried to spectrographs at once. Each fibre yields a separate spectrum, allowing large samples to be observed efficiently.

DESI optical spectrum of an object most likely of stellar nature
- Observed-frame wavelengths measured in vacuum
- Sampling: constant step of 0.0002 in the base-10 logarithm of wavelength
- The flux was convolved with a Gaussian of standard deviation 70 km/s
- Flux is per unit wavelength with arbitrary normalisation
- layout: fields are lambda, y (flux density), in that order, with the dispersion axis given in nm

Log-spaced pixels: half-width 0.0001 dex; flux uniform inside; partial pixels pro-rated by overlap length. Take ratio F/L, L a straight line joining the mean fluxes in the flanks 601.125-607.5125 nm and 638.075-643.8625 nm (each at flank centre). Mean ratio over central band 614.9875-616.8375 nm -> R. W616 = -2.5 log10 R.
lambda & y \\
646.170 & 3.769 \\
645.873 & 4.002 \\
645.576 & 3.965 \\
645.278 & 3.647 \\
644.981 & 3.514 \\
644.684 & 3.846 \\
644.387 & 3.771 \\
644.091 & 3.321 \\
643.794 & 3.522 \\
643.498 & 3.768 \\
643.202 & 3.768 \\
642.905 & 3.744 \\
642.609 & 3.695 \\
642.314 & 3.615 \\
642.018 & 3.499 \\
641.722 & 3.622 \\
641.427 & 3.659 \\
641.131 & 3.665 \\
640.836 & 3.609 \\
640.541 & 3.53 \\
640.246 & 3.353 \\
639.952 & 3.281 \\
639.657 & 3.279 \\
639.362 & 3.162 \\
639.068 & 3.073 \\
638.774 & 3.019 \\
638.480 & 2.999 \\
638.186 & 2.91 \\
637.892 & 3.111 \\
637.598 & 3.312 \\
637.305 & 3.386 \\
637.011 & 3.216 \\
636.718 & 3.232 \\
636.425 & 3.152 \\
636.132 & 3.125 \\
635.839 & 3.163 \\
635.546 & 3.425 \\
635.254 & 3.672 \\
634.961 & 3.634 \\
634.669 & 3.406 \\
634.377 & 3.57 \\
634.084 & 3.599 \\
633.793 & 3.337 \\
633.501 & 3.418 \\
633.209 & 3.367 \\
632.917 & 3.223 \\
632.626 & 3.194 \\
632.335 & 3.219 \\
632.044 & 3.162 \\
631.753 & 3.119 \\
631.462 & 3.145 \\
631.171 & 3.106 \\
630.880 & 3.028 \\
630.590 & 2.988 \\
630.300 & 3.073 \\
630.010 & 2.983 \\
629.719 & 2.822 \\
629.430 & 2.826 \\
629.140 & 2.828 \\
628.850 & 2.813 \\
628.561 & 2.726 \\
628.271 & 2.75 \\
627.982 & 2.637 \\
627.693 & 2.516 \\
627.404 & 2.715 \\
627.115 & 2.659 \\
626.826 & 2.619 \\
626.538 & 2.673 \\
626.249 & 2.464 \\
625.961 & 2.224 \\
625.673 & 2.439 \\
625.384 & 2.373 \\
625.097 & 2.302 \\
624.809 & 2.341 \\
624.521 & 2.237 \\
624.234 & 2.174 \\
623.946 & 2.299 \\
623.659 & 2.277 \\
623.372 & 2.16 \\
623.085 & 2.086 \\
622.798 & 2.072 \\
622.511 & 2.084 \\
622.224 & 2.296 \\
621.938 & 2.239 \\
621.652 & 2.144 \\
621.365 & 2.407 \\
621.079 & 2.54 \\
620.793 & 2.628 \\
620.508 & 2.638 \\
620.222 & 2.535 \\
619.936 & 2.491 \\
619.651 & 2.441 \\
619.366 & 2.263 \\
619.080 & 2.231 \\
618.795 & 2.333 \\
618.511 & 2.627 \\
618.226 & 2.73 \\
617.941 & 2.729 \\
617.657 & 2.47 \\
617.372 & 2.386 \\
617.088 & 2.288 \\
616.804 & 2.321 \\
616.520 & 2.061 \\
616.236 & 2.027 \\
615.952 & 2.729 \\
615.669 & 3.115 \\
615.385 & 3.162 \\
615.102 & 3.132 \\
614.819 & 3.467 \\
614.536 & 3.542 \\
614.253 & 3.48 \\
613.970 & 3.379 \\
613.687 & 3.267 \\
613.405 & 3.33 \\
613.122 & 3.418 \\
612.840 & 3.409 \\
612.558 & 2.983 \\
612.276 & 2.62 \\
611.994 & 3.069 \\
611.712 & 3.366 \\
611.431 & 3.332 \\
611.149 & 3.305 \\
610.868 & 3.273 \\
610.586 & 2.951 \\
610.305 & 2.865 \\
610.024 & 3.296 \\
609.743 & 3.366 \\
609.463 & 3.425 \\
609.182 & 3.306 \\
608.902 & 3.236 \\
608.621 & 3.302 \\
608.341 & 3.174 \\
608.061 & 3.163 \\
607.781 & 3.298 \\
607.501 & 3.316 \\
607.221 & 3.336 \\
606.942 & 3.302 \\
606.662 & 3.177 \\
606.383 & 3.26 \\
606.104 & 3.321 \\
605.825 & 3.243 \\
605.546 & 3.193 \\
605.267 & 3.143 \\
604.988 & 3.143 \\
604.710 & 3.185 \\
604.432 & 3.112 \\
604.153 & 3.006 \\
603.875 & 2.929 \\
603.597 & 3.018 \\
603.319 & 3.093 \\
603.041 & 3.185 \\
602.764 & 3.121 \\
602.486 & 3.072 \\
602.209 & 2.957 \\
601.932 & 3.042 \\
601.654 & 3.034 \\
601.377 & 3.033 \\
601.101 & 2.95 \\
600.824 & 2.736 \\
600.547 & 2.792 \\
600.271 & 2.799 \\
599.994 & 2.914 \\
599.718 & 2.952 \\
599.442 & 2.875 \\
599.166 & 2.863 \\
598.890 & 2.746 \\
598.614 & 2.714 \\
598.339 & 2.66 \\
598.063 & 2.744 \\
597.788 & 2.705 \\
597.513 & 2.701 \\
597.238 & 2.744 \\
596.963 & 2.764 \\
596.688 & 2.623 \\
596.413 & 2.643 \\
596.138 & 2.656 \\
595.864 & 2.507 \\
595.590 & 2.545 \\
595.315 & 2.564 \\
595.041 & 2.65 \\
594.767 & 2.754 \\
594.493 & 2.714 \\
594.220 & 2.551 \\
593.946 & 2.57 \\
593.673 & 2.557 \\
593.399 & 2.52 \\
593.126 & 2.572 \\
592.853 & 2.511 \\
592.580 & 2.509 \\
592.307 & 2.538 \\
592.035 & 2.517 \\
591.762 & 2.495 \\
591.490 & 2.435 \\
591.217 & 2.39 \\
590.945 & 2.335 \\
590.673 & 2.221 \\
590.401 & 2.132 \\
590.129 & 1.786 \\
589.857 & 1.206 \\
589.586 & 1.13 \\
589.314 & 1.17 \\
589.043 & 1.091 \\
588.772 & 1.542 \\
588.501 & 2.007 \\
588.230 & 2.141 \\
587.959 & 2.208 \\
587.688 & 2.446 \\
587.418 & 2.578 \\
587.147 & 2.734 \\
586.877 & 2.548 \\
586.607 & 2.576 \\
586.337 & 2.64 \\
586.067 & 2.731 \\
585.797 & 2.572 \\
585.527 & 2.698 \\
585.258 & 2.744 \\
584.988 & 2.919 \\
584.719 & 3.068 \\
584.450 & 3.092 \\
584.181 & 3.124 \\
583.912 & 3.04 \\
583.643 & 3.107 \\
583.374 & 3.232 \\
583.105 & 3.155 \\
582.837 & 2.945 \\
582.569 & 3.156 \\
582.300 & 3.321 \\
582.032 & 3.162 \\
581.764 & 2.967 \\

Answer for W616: 0.21 mag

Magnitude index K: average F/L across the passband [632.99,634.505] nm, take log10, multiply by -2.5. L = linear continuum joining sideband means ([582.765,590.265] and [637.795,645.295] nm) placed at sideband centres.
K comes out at -0.041 mag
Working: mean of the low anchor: 2.43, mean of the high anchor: 3.46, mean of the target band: 3.44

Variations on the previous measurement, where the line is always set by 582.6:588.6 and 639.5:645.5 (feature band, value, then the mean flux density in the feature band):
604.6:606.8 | -0.06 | 3.21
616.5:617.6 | 0.36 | 2.3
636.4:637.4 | 0.08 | 3.25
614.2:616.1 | -0.01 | 3.22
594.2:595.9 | 0.11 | 2.62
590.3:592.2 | 0.20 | 2.37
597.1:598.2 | 0.08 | 2.73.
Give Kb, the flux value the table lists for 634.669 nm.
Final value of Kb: 3.406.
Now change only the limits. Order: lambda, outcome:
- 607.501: 3.316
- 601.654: 3.034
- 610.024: 3.296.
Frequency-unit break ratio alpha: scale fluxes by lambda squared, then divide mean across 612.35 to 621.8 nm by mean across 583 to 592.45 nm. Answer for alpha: 1.3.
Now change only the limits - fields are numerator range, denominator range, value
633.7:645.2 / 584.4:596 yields 1.70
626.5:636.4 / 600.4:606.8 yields 1.10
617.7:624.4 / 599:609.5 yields 0.81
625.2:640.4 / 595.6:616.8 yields 1.09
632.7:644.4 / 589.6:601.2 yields 1.53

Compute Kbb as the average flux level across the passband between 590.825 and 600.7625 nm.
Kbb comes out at 2.64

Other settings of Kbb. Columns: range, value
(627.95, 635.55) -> 3.15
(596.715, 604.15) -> 2.89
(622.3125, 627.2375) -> 2.32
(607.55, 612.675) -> 3.19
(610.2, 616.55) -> 3.12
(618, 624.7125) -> 2.35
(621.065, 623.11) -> 2.22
